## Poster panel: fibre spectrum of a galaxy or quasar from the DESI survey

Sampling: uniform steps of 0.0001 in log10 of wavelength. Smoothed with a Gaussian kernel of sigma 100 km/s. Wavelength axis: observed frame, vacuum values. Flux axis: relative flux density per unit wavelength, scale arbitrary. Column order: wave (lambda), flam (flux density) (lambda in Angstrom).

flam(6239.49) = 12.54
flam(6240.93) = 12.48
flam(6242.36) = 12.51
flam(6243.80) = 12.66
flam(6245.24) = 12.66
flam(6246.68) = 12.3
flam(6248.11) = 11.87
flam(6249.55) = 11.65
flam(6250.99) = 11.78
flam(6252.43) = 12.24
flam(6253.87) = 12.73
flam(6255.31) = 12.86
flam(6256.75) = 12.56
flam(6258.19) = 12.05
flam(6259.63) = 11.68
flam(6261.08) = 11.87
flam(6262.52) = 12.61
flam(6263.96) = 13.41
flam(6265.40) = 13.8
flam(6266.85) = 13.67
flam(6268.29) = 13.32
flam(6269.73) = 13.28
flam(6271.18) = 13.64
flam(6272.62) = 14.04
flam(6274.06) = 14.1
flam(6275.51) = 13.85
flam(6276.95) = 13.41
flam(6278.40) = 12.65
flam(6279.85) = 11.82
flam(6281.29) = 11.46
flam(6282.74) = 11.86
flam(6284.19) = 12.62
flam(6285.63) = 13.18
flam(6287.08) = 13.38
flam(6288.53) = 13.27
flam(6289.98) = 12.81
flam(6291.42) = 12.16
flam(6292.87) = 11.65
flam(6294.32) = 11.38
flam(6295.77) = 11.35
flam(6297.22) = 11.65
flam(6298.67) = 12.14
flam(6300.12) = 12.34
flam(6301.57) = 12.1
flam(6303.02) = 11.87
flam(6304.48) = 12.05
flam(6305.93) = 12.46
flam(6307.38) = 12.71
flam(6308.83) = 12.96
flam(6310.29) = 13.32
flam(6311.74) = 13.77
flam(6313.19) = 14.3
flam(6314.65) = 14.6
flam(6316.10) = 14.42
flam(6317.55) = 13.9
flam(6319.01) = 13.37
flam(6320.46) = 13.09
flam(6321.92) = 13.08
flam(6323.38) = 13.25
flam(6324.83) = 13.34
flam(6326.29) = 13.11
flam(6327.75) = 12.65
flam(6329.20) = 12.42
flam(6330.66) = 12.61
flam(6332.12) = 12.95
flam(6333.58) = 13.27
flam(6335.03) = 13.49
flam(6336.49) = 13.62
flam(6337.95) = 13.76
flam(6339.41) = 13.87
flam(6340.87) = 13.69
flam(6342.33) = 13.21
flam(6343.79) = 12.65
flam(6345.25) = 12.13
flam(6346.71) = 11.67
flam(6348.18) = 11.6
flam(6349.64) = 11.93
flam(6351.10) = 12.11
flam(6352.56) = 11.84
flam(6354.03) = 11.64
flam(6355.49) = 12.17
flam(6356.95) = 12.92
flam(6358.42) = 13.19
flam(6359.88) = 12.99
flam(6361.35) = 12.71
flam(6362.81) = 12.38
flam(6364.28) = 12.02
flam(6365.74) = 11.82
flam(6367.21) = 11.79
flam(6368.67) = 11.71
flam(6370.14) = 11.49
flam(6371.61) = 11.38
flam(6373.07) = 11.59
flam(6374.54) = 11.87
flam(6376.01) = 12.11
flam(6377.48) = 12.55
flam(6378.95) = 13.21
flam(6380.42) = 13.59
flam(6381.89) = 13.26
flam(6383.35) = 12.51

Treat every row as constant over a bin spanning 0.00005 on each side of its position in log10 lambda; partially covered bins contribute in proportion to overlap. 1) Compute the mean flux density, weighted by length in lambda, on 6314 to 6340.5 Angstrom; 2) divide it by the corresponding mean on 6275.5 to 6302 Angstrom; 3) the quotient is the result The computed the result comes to 1.1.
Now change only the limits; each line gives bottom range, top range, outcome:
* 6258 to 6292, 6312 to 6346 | 1.03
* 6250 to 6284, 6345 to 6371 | 0.95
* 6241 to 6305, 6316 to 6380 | 1.01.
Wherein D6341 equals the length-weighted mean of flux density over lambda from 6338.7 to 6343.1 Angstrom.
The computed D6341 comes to 13.6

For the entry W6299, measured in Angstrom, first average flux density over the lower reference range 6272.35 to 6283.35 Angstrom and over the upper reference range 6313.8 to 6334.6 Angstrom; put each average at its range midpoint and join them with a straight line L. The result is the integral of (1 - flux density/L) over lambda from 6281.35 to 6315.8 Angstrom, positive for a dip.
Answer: 1.2 Angstrom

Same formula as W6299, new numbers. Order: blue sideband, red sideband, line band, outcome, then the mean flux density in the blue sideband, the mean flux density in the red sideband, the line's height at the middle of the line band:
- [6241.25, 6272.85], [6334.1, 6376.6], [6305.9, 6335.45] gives -1.9 Angstrom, 12.7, 12.4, 12.5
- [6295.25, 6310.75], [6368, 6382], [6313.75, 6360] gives -2.7 Angstrom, 12.3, 12.2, 12.2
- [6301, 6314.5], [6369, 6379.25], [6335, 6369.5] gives -0.7 Angstrom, 12.9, 12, 12.3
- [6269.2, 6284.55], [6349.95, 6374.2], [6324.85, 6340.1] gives -1.0 Angstrom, 13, 12.1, 12.4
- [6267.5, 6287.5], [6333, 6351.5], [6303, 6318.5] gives -0.5 Angstrom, 13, 12.9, 12.9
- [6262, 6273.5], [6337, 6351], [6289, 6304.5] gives 1.4 Angstrom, 13.5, 12.7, 13.2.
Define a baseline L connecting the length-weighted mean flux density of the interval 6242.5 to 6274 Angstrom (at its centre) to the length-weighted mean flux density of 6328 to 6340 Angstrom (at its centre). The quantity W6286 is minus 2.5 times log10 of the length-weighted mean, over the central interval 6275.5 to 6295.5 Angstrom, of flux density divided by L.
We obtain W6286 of 0.04 mag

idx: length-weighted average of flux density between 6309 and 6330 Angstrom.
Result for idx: 13.5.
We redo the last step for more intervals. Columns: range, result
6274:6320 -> 12.8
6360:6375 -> 11.9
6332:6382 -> 12.5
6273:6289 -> 12.9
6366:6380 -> 12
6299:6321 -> 13.1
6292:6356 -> 12.8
